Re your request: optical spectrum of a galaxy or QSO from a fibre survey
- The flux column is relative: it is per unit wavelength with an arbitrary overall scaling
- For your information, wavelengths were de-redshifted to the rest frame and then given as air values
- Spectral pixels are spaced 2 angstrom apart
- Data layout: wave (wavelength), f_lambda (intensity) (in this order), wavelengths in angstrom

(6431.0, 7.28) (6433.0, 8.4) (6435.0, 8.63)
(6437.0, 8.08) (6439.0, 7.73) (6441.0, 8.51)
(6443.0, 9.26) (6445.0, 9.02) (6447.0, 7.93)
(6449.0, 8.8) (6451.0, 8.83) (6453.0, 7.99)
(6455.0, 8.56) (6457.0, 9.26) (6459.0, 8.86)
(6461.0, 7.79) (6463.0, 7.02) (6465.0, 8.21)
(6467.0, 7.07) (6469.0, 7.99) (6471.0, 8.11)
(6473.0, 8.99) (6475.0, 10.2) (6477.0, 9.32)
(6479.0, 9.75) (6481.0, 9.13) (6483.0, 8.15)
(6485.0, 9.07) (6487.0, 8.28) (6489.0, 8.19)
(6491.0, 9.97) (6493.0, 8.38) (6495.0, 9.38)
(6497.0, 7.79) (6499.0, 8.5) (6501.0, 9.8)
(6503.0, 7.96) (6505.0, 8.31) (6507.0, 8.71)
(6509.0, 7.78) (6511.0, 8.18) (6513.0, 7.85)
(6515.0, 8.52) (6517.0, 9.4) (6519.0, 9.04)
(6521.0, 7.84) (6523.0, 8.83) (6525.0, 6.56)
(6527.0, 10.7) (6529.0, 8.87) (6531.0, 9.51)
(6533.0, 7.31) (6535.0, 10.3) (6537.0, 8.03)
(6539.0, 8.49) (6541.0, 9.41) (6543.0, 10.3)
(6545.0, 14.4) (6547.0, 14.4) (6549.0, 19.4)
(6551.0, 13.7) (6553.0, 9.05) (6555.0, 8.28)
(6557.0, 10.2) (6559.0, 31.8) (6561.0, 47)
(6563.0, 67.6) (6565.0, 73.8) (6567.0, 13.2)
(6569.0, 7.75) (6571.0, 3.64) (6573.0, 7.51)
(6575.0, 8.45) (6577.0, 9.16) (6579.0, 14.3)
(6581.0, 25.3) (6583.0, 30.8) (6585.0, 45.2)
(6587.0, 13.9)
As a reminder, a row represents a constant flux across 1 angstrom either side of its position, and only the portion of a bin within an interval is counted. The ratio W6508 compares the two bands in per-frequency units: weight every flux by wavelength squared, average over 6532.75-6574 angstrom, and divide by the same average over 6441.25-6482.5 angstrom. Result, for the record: 2.28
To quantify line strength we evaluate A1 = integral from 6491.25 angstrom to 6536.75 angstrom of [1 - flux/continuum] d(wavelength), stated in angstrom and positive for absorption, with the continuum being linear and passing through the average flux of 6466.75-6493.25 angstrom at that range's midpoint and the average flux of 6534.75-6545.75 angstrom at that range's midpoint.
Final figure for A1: 4.2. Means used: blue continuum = 8.82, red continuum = 10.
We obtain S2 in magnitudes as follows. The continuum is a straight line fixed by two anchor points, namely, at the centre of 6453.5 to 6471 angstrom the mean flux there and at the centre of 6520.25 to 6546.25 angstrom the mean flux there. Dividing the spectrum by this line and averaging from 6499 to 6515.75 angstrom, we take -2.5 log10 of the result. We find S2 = 0.06 mag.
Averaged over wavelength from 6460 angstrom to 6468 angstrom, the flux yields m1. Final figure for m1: 7.52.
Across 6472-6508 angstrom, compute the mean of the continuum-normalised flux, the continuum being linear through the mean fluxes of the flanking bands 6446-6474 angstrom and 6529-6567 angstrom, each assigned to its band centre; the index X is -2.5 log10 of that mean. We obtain 0.34 mag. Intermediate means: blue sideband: 8.24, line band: 8.88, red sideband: 20.2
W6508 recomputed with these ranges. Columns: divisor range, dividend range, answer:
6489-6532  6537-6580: 2.22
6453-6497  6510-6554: 1.18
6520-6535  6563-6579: 2.41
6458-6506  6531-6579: 2.11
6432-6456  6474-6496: 1.08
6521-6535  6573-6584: 1.95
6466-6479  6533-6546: 1.17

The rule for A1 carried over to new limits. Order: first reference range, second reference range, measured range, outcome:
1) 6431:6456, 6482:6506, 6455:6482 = -0.2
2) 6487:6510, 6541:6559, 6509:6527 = 3.5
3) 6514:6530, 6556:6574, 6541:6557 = 6.6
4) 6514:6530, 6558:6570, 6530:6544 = 7.5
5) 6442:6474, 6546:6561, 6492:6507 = 4.5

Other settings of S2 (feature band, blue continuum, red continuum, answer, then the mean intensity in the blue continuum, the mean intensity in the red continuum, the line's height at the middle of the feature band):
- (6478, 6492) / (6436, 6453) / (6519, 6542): -0.041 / 8.49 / 8.73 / 8.6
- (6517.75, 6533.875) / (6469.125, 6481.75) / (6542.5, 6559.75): 0.423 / 9.17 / 14.5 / 12.7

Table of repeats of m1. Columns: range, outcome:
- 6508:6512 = 7.98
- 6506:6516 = 8.21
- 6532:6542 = 8.71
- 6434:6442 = 8.24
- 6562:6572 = 33.2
